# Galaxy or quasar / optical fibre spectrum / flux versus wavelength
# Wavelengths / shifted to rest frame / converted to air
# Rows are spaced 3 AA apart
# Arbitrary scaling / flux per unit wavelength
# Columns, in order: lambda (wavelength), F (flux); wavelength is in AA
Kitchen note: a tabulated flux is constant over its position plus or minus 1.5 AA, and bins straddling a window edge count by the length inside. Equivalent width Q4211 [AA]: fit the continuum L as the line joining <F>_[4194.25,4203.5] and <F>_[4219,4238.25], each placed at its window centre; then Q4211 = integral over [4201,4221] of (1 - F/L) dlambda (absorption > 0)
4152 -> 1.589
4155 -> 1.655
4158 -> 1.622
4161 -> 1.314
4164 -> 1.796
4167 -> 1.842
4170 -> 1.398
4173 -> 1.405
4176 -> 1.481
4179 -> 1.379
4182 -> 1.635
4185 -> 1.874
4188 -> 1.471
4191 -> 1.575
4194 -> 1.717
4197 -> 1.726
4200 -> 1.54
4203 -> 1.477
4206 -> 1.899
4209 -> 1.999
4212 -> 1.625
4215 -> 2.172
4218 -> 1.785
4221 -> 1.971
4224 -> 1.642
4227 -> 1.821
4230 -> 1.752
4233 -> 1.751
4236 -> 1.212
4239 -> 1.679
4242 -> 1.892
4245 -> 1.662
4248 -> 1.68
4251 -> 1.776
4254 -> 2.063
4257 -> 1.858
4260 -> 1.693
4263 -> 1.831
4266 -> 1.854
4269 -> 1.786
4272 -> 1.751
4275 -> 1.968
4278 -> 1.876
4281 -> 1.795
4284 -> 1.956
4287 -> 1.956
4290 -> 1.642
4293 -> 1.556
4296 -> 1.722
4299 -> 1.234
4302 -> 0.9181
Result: -2.2 AA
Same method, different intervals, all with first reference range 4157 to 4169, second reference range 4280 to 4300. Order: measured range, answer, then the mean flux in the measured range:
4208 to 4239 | -1.8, 1.76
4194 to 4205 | 0.3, 1.61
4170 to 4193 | 1.5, 1.54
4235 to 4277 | -2.2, 1.77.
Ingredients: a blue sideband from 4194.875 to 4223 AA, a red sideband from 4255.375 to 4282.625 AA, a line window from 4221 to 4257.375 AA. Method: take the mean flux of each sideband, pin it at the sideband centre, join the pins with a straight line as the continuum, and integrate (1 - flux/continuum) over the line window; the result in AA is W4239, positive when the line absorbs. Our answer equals 1.4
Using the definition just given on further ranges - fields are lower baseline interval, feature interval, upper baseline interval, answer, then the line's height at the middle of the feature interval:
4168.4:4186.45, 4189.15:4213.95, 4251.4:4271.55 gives -1.2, 1.62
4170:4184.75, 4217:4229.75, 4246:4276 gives -0.9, 1.68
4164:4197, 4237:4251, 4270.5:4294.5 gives 0.1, 1.73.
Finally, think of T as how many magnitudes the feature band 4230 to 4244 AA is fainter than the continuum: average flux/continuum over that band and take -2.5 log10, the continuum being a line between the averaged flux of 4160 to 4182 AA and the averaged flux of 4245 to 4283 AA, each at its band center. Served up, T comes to 0.06 mag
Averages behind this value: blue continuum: 1.53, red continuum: 1.82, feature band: 1.65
